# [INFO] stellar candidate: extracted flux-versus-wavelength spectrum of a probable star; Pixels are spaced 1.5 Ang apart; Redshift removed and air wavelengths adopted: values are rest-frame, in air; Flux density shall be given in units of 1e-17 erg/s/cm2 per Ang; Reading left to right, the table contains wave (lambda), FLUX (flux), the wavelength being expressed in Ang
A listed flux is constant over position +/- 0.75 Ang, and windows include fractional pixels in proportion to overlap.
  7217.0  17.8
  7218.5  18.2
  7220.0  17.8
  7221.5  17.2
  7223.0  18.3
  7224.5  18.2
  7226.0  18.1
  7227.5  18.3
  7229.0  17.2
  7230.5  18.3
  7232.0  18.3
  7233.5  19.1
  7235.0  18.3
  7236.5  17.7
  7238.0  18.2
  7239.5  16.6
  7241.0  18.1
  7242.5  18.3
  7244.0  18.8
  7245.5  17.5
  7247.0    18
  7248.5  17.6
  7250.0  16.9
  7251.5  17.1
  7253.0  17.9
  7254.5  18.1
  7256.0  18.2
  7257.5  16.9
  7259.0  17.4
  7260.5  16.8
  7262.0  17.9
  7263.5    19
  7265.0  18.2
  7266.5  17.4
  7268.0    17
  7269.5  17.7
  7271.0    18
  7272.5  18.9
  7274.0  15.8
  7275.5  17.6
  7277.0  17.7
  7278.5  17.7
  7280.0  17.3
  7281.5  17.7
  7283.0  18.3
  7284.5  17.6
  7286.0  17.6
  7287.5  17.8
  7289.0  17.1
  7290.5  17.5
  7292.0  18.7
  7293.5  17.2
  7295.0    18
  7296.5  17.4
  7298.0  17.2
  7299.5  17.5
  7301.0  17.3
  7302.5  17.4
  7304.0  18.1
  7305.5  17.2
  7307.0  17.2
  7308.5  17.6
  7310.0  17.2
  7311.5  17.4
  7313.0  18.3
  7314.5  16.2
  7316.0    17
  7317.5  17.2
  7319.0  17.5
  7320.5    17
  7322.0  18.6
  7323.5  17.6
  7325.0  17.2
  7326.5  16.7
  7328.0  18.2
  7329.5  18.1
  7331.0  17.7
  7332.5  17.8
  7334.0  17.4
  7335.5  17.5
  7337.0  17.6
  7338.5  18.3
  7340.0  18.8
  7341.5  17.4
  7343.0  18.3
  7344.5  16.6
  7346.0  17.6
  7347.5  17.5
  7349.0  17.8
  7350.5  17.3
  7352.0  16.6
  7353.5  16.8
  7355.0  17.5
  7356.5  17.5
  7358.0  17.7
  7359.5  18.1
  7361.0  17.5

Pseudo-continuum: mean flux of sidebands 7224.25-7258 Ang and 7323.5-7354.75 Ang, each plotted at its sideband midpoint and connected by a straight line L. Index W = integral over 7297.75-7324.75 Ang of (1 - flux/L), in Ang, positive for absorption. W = 0.4 Ang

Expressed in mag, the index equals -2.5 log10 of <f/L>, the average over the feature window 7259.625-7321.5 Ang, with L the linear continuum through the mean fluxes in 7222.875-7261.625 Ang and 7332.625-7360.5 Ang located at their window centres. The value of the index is 0.011 mag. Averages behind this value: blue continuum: 17.8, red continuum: 17.6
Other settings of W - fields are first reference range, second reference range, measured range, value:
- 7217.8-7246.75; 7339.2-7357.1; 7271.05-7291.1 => 0.2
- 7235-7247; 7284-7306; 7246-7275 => 0.3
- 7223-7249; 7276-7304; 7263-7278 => 0.1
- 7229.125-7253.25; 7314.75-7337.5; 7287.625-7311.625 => 0.2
